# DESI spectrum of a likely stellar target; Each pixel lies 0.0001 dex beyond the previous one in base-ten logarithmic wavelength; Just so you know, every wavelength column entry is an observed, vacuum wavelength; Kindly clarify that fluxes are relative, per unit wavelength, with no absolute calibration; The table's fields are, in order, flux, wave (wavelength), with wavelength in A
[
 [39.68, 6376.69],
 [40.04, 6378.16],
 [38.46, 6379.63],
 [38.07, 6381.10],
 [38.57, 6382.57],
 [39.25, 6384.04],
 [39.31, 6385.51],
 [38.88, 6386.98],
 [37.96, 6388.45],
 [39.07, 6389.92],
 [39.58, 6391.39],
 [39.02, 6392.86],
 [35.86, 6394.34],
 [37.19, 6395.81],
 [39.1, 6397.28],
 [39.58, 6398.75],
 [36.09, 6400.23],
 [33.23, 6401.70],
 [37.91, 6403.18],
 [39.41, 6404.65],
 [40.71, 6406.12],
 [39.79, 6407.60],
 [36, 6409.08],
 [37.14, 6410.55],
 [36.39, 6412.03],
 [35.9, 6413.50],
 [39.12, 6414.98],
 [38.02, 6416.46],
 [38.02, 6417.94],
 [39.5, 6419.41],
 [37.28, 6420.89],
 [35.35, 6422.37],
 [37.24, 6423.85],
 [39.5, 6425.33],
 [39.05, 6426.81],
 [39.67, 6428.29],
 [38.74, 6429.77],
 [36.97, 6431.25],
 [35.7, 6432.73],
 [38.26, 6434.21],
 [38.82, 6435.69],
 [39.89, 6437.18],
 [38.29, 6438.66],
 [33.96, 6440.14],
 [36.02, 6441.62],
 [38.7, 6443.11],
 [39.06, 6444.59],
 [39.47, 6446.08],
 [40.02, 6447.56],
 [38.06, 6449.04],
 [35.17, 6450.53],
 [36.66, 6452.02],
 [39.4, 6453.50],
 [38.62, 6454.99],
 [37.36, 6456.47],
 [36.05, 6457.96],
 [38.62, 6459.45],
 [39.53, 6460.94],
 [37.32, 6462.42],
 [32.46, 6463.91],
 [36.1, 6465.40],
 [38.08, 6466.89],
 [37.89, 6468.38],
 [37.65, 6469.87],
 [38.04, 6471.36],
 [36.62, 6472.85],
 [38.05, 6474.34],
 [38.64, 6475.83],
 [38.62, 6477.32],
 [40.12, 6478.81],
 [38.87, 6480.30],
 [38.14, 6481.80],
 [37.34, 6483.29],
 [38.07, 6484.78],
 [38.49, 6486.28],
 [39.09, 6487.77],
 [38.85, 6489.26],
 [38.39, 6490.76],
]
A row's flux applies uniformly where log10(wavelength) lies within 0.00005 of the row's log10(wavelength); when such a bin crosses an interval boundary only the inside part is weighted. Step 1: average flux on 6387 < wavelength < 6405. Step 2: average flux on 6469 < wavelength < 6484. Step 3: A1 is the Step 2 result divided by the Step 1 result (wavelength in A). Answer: 1.0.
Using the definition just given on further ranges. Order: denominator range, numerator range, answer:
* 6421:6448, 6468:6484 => 1.01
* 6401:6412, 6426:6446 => 1.01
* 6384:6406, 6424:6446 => 1.00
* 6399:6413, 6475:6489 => 1.03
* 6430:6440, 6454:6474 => 0.99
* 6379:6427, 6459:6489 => 1.00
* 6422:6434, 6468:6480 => 1.01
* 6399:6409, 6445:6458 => 1.01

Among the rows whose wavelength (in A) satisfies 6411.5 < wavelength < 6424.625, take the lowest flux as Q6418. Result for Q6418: 35.35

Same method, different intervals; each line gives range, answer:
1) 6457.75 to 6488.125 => 32.46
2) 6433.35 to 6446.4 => 33.96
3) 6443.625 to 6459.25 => 35.17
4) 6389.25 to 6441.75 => 33.23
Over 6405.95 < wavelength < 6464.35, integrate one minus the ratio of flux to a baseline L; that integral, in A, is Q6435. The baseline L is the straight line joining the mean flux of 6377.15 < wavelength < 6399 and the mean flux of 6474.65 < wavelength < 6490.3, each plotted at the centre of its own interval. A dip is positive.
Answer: 1.3 A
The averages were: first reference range 38.7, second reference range 38.6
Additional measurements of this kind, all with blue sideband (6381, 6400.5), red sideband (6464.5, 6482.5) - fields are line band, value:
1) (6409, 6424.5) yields 0.4 A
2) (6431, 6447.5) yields 0.1 A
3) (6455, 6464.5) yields 0.2 A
